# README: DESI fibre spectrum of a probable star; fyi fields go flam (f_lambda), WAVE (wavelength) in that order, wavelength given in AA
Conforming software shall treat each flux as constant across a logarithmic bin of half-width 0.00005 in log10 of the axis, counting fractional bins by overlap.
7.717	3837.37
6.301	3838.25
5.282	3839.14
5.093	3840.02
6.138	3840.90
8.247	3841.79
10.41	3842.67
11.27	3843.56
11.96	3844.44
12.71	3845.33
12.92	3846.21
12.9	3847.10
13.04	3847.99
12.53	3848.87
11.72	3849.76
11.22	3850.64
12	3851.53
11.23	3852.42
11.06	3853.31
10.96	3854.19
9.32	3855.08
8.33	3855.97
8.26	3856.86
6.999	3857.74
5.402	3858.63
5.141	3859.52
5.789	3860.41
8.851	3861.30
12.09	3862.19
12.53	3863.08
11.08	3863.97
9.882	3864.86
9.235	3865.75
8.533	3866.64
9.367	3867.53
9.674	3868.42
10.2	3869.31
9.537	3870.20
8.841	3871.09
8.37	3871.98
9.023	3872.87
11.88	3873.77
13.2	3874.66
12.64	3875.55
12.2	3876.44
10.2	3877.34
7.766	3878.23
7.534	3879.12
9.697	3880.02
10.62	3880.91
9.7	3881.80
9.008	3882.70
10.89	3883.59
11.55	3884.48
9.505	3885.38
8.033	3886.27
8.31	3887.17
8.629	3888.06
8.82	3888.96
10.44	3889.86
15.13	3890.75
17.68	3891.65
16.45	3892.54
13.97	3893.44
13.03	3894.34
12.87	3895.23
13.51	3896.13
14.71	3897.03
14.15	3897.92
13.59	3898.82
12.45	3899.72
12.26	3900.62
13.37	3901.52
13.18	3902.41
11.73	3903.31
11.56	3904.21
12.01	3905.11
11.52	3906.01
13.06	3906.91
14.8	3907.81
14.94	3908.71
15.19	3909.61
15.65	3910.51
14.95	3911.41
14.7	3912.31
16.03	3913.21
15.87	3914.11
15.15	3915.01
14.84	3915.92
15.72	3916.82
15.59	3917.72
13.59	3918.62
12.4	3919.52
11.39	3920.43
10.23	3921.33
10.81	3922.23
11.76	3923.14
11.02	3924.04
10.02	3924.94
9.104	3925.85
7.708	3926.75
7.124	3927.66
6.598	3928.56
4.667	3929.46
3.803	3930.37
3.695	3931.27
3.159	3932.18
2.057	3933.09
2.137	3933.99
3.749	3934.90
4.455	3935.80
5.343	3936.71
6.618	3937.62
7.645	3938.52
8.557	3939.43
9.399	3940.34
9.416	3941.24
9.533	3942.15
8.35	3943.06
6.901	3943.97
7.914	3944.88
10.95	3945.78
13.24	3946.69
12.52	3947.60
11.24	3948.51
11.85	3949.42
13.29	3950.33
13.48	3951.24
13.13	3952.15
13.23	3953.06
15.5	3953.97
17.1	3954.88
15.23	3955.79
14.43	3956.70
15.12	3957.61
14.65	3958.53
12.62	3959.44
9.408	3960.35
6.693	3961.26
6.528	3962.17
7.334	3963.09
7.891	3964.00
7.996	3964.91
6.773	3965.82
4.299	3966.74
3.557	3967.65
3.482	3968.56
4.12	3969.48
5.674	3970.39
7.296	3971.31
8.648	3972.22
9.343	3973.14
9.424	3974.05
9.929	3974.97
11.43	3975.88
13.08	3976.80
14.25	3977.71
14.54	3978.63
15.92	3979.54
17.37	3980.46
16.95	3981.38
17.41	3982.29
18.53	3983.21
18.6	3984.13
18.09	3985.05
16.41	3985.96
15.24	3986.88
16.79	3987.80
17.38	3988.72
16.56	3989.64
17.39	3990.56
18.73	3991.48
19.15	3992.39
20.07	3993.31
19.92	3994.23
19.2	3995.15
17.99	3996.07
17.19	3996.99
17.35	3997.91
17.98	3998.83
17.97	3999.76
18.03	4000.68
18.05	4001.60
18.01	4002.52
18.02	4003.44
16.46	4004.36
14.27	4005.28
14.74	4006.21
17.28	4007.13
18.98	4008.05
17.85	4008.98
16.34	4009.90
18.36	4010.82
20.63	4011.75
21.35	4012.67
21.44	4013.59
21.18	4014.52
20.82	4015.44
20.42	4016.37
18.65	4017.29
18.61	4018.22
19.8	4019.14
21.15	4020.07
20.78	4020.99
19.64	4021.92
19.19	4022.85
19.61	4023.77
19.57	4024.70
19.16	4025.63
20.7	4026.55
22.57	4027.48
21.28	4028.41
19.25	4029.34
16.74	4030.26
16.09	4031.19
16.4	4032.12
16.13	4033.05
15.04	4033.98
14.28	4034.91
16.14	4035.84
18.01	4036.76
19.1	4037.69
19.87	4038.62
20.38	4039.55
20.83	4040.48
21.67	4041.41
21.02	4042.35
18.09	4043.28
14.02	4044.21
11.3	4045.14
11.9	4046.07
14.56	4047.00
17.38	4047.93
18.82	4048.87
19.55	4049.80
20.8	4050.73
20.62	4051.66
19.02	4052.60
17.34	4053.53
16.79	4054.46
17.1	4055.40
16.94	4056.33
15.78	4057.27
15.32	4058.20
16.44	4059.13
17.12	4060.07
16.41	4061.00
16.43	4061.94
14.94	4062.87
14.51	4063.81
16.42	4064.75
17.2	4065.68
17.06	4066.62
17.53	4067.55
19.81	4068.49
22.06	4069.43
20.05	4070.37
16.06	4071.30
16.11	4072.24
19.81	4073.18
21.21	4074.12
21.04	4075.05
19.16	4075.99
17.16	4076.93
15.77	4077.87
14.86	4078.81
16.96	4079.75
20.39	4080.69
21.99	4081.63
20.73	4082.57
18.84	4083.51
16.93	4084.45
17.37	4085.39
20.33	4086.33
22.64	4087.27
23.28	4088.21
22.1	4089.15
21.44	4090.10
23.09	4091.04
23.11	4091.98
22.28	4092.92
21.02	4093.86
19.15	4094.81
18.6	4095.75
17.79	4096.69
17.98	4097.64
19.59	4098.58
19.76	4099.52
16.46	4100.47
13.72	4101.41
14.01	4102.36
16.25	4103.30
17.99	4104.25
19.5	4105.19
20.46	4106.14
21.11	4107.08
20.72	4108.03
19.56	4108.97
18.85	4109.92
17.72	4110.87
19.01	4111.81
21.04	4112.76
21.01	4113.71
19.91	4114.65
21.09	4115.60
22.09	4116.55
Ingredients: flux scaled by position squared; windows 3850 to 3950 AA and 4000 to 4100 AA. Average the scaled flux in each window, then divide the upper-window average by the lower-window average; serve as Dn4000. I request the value 1.9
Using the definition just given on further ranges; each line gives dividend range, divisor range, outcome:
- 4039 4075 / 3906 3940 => 1.87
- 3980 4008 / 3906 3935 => 1.70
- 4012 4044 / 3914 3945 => 2.33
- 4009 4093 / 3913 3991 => 1.80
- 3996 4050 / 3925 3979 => 2.11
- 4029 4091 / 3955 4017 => 1.27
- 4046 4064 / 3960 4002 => 1.32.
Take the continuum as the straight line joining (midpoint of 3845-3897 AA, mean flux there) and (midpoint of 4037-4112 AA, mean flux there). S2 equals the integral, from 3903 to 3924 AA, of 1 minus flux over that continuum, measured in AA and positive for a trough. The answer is -2.36 AA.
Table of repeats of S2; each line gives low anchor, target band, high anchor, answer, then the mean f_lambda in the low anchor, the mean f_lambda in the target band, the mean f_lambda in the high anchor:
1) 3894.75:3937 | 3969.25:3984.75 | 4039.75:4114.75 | 1.4 AA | 11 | 12.7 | 18.5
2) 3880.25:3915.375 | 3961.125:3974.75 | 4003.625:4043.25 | 8.0 AA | 12.8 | 6.66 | 18.8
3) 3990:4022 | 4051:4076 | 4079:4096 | 2.8 AA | 18.7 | 17.7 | 20.5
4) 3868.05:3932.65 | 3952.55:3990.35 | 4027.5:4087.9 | 6.0 AA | 11.4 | 12.1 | 17.9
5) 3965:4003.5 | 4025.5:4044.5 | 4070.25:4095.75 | -1.5 AA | 14.3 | 18.4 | 19.7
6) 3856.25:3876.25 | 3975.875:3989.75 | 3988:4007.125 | 0.4 AA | 9.42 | 16.3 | 17.7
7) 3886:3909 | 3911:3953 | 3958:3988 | 7.7 AA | 12.7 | 9.84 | 11.2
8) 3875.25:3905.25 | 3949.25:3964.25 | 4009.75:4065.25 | 2.4 AA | 11.7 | 12.3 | 18.2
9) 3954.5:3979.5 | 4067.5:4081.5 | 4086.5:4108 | -0.6 AA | 9.74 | 18.6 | 19.6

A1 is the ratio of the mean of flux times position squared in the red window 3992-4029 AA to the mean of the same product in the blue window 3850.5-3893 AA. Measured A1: 2.0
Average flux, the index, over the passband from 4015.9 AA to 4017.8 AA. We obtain 19.5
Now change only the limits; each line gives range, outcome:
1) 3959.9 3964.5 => 7.58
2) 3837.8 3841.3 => 5.71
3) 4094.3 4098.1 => 18.4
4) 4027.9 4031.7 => 18.4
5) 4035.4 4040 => 18.7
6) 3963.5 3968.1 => 6.13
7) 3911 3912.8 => 14.9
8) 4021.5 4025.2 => 19.5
